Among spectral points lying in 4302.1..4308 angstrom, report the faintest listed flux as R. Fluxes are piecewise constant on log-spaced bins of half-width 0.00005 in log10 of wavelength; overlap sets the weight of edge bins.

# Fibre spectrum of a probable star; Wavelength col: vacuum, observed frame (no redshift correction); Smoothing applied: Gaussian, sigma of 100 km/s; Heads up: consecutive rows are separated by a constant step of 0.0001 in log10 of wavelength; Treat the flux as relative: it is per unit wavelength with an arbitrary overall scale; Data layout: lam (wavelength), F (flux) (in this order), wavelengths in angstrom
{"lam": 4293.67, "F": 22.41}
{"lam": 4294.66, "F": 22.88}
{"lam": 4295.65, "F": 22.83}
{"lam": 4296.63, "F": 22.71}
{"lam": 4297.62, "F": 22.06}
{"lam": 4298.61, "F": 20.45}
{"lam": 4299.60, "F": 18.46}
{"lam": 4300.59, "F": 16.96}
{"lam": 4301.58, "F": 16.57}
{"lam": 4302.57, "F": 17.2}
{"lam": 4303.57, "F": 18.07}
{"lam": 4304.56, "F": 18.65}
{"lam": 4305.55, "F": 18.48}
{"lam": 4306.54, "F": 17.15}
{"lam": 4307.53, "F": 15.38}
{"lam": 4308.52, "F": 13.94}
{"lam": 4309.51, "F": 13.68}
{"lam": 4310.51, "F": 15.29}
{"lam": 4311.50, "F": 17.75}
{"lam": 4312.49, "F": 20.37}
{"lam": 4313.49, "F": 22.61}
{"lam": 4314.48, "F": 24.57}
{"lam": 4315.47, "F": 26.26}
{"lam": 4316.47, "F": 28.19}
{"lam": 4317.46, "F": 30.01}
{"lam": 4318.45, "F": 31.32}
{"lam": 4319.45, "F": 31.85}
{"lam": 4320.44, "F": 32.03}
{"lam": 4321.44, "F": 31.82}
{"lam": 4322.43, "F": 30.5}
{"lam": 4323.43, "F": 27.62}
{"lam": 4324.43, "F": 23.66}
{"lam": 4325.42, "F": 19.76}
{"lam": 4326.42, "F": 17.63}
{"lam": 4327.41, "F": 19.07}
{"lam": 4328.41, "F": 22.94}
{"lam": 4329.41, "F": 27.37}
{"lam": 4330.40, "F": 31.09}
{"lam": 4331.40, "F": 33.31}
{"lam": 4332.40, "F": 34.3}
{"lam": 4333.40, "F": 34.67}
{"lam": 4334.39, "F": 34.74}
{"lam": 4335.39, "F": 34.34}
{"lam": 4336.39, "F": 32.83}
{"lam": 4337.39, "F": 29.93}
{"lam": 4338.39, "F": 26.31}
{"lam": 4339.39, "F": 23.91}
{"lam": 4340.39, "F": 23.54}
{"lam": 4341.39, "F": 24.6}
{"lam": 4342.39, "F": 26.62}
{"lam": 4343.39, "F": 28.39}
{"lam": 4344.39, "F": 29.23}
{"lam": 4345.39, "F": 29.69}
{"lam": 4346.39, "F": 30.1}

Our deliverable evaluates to 15.38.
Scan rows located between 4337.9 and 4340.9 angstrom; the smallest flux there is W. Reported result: 23.54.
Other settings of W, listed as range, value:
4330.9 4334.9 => 33.31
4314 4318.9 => 24.57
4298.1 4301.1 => 16.96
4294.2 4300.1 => 18.46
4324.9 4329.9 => 17.63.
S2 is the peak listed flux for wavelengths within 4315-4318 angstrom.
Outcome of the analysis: 30.01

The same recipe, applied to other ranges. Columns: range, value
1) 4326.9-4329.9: 27.37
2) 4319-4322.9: 32.03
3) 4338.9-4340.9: 23.91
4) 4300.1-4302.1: 16.96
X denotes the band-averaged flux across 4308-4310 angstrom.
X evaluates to 13.9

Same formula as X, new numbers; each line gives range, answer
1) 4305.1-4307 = 17.8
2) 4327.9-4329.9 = 25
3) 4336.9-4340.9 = 25.9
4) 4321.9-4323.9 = 29.1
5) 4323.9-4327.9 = 20.1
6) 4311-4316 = 22.3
